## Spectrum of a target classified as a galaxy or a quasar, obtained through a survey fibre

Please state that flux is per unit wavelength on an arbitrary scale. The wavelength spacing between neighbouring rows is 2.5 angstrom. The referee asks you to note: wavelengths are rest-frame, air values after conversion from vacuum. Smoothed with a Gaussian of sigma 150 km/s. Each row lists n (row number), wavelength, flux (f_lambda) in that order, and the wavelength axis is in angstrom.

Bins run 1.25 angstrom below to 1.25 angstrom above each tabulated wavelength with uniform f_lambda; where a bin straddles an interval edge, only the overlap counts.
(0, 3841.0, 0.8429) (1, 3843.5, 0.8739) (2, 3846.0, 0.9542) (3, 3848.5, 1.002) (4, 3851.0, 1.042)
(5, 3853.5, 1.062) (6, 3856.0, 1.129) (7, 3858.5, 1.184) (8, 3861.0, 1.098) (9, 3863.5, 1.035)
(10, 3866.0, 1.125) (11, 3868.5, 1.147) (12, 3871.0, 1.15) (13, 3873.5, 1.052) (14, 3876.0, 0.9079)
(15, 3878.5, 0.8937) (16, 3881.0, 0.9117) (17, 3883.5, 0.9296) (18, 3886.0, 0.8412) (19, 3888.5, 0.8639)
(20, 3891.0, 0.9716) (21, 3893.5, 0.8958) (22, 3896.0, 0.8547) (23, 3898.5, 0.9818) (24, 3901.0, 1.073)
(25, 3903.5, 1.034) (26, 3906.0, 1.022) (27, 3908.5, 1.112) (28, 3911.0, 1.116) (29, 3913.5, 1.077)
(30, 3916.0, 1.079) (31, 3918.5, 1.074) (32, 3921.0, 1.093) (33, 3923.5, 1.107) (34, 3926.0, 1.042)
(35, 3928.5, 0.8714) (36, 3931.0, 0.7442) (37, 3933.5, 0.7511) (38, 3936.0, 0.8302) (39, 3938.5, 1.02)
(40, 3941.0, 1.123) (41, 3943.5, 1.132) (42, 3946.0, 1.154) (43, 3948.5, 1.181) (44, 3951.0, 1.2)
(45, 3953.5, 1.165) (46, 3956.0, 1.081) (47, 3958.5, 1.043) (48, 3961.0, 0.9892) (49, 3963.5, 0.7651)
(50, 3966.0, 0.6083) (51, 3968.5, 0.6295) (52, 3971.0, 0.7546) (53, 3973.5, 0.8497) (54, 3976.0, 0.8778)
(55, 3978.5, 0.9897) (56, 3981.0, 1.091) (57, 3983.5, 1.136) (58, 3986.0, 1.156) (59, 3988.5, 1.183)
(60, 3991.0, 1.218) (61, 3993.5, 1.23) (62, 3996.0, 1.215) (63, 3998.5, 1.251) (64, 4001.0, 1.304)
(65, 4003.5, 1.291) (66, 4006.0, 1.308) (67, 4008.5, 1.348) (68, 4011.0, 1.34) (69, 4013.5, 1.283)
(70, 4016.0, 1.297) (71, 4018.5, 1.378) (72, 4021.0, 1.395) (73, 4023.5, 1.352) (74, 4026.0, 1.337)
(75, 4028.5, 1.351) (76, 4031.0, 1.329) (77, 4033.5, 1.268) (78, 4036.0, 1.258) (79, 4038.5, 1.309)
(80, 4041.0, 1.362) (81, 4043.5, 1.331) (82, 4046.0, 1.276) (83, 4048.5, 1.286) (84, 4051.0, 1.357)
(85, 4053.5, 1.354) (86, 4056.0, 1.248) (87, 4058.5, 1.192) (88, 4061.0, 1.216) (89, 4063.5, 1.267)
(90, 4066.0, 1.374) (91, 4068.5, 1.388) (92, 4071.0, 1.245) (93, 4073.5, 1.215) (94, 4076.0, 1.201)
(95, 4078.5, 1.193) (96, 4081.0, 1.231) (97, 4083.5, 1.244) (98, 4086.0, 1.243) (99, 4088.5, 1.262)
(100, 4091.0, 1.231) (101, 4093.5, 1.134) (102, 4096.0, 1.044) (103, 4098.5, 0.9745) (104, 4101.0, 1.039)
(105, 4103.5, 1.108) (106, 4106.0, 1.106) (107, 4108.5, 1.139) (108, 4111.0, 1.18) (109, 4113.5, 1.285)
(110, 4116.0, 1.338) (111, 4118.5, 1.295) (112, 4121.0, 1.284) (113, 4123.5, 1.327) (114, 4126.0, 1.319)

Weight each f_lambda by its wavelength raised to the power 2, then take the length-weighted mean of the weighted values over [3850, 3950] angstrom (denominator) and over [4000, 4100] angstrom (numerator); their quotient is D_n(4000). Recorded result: 1.35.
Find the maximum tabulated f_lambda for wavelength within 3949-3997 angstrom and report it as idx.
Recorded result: 1.23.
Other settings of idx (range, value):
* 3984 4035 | 1.395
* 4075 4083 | 1.231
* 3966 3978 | 0.8778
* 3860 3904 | 1.15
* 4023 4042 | 1.362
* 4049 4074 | 1.388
